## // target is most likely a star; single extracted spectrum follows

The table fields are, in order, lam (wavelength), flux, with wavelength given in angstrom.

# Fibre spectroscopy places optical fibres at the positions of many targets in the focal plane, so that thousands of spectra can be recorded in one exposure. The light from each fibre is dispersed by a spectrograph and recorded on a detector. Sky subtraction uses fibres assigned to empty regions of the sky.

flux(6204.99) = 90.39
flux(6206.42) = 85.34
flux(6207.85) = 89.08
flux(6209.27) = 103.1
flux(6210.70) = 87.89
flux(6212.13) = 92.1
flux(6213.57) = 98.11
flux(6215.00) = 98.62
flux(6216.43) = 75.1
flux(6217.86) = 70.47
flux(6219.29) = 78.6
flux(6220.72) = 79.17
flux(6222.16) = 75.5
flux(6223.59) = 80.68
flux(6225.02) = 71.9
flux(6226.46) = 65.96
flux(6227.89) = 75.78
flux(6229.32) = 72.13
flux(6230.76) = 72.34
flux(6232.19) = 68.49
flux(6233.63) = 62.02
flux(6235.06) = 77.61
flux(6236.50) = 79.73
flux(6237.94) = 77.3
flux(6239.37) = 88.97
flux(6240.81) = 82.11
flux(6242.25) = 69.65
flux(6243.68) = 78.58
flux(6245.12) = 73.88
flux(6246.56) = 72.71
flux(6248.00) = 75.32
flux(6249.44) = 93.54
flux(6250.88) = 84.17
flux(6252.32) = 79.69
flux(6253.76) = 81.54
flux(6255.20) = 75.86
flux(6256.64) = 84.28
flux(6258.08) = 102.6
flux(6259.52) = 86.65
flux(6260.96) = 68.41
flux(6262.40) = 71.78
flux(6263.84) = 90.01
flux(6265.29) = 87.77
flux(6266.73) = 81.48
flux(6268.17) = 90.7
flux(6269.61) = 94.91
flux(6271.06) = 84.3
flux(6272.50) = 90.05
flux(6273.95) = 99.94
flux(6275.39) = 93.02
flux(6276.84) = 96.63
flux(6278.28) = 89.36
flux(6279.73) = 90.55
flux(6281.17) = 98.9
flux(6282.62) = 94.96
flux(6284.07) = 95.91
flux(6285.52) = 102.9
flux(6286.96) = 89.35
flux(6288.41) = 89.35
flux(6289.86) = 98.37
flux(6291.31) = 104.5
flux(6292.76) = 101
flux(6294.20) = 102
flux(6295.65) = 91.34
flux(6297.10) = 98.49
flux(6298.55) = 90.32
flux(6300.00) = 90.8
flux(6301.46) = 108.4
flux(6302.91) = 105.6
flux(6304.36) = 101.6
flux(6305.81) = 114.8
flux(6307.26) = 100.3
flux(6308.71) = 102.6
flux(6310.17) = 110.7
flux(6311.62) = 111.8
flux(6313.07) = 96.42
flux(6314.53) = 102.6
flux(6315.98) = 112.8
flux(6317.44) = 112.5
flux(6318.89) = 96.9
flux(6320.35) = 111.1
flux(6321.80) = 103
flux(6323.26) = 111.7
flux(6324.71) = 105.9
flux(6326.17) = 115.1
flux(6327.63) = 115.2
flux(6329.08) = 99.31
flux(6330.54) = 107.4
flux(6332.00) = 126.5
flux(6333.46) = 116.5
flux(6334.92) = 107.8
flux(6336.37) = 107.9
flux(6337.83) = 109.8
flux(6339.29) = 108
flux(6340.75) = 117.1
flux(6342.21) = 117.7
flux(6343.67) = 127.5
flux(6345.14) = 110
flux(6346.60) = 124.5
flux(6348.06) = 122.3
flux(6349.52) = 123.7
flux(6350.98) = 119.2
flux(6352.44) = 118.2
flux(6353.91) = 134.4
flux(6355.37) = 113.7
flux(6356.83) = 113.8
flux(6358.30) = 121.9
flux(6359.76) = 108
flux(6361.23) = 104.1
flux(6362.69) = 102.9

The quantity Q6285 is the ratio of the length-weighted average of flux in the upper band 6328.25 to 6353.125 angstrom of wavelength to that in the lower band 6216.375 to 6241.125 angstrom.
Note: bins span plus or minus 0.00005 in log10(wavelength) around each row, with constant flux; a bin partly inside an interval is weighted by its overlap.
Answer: 1.54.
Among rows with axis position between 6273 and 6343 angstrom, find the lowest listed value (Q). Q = 89.35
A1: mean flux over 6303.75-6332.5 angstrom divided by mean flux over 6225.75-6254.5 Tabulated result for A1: 1.4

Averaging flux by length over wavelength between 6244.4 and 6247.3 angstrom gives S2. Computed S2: 73.2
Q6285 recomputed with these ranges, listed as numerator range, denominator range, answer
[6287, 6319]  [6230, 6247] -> 1.35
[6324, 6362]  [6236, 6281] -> 1.36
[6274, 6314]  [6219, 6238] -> 1.34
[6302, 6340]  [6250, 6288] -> 1.22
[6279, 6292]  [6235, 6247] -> 1.23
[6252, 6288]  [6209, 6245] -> 1.13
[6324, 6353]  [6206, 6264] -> 1.43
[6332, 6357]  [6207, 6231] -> 1.44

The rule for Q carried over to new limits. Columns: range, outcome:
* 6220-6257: 62.02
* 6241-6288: 68.41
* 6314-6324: 96.9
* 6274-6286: 89.36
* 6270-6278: 84.3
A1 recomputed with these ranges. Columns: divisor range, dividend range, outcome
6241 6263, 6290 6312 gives 1.28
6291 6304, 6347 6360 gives 1.21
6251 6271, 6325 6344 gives 1.34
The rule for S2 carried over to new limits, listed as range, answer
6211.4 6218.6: 86.8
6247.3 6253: 83.2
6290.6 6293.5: 103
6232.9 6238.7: 74.3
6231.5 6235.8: 69.4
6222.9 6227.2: 72.8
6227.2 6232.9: 72.2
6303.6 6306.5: 108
